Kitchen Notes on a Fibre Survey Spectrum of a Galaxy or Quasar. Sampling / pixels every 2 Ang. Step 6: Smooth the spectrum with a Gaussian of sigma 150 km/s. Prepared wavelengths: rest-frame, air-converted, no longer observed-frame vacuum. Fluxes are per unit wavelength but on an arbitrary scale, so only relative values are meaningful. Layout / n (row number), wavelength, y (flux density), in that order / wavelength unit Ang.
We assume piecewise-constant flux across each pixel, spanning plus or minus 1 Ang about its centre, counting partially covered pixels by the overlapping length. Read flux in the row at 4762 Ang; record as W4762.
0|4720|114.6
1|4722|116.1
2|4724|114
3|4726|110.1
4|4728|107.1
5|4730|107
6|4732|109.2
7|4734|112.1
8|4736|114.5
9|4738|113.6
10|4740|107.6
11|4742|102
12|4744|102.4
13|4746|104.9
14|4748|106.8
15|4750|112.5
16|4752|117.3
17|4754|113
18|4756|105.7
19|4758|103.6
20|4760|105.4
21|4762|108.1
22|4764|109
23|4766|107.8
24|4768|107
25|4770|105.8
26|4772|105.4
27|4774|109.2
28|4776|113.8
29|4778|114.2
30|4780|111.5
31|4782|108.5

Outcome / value 108.1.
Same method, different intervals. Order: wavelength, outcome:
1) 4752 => 117.3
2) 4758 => 103.6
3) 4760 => 105.4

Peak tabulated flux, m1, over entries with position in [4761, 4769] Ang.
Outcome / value 109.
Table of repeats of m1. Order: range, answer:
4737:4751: 113.6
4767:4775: 109.2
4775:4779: 114.2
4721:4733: 116.1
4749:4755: 117.3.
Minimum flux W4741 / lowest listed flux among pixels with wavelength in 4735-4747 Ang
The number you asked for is 102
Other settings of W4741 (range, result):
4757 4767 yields 103.6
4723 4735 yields 107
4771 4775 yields 105.4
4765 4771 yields 105.8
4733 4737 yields 112.1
